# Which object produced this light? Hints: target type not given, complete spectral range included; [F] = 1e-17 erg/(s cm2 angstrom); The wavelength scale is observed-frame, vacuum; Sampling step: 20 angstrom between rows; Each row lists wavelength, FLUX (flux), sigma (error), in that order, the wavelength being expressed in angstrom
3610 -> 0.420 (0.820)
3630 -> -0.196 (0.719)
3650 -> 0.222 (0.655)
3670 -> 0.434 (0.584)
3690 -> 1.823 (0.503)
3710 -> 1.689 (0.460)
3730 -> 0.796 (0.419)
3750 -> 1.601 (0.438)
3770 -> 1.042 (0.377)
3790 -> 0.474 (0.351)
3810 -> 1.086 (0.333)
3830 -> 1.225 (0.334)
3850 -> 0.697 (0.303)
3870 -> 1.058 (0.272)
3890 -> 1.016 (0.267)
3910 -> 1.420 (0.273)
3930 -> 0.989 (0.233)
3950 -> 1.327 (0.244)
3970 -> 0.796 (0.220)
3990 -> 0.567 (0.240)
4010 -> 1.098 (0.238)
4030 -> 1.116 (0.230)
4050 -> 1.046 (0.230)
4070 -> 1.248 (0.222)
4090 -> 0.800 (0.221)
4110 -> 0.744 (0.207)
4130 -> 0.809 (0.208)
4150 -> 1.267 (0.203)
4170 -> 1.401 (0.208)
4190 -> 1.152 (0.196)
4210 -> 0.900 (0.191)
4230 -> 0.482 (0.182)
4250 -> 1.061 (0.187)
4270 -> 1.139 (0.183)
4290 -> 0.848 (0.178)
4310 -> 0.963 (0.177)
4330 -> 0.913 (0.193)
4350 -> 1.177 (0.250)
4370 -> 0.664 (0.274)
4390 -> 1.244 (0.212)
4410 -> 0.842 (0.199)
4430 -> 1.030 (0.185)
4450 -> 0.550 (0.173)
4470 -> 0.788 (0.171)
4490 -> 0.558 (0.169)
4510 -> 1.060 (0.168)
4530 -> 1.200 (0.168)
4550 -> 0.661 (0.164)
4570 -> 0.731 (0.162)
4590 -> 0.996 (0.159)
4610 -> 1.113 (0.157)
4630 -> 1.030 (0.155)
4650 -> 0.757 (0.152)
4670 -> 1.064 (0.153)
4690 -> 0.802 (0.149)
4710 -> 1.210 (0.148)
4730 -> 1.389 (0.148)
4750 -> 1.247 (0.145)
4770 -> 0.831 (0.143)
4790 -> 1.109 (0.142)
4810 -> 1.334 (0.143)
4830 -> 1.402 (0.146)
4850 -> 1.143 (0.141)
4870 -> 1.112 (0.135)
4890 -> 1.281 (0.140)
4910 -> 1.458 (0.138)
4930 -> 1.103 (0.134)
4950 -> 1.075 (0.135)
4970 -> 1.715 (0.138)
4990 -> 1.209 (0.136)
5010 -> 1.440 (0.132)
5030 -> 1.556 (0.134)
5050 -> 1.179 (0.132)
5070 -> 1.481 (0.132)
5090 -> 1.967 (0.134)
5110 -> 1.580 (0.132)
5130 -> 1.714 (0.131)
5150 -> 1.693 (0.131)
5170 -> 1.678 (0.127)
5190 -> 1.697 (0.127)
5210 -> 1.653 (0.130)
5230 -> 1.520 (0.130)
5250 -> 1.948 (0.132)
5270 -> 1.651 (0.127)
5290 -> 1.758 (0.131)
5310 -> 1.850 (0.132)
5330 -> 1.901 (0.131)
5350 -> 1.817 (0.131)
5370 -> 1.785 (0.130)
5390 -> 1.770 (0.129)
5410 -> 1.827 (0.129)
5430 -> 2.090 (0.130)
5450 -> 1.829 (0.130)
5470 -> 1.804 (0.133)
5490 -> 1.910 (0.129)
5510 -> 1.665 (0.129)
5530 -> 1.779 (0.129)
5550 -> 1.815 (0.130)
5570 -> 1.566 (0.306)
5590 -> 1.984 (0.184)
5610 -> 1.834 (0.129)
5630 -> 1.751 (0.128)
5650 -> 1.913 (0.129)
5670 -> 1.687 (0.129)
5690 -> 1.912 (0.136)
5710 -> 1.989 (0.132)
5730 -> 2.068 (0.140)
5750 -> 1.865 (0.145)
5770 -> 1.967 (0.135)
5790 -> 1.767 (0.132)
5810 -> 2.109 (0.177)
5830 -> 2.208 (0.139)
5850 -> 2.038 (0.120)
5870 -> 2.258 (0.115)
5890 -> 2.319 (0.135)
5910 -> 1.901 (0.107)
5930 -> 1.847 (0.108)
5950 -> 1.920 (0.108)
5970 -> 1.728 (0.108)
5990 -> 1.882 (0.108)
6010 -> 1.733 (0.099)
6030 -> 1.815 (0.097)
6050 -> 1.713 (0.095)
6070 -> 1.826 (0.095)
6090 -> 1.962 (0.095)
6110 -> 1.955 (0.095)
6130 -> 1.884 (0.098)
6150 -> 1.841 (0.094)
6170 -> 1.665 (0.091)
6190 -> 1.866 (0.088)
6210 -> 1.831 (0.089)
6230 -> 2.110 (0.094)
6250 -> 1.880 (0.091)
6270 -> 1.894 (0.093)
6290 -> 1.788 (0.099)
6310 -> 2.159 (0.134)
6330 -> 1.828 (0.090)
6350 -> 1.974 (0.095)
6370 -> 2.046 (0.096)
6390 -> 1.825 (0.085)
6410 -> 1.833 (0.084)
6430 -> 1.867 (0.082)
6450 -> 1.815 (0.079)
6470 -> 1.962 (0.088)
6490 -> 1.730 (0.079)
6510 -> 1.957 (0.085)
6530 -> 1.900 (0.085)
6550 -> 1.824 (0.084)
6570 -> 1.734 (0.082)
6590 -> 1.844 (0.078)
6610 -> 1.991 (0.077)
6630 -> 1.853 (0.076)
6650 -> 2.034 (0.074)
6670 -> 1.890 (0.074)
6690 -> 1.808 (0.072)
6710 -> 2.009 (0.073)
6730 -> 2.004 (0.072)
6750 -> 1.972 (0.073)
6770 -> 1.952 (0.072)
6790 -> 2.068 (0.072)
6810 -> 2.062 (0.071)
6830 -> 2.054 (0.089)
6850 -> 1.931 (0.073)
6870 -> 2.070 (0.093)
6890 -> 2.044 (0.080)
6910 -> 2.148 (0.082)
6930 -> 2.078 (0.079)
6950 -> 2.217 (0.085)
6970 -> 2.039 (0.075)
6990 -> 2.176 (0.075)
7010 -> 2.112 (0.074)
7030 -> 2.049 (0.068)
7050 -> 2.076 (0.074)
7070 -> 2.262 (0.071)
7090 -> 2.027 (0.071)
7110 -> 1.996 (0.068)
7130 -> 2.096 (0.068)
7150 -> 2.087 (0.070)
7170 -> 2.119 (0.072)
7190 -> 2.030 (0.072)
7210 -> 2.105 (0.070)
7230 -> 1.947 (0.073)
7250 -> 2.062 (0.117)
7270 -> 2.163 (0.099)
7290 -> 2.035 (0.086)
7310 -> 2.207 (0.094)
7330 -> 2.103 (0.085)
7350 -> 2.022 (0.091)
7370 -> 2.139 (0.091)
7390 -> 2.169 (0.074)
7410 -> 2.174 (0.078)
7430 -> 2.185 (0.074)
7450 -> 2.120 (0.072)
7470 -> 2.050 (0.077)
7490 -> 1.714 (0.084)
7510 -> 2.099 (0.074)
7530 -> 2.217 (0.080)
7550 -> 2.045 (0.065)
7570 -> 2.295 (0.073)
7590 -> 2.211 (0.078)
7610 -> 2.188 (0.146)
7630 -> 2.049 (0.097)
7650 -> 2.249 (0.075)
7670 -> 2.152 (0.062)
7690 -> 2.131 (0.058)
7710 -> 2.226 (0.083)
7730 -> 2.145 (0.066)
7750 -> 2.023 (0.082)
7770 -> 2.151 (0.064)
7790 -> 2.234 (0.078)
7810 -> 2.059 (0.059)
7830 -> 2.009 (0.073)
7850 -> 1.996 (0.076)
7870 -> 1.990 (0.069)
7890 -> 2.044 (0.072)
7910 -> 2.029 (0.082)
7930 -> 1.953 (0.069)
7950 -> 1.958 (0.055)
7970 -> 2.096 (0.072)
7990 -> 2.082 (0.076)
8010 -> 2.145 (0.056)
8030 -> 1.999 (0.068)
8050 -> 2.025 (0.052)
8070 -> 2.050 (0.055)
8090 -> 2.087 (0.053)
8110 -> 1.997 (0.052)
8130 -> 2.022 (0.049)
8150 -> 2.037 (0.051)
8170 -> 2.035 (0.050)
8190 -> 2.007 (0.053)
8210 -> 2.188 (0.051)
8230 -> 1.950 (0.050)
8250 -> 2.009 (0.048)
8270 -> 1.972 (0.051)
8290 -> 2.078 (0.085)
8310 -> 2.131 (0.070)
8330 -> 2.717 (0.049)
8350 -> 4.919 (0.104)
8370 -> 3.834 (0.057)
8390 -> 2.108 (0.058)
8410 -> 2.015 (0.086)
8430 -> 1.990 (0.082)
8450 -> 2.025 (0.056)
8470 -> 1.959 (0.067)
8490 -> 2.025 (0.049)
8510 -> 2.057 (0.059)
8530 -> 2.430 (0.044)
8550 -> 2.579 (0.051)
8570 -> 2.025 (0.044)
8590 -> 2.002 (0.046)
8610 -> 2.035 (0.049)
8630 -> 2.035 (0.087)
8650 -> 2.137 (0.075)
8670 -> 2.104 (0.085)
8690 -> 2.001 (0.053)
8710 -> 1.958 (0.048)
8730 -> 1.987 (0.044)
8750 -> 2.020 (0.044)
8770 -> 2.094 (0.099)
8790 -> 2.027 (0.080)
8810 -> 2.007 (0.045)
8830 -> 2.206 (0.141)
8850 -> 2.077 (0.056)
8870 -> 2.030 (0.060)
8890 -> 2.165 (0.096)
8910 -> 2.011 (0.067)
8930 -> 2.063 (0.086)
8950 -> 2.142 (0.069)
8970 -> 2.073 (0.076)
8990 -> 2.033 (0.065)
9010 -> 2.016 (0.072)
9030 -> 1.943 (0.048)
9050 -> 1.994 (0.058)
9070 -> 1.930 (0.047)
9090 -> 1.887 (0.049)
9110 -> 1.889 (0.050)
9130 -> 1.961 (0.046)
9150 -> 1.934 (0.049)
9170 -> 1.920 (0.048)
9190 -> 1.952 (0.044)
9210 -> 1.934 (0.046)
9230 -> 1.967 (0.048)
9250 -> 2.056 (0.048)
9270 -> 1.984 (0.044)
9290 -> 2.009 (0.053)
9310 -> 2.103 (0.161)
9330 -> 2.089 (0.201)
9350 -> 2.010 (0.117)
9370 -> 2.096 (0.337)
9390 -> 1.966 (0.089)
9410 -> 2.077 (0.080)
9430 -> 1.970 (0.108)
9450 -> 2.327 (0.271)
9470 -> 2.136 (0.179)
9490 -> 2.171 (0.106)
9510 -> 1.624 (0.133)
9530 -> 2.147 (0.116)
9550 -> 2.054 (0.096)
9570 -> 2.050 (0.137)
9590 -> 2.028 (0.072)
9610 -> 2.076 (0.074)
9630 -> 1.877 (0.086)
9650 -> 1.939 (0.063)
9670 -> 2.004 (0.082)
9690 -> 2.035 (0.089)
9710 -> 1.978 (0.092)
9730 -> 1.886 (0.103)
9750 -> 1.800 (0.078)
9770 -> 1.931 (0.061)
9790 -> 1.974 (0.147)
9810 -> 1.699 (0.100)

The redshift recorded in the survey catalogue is 0.271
